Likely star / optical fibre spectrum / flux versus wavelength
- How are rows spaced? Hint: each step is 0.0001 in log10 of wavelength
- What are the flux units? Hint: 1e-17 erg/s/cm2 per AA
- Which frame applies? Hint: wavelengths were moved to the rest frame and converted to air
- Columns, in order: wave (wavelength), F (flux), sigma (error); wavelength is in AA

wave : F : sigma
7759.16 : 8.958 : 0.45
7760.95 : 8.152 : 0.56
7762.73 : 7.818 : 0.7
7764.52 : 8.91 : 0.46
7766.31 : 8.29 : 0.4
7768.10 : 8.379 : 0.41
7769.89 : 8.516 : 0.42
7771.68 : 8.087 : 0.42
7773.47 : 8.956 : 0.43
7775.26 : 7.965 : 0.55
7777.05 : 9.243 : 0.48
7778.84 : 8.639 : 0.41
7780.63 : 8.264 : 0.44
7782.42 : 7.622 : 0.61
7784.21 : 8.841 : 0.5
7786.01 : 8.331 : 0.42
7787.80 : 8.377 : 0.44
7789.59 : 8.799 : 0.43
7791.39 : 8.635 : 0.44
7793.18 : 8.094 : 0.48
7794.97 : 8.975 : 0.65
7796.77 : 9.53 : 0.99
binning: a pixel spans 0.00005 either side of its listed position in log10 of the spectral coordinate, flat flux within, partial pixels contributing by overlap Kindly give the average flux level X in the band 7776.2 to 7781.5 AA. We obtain 8.72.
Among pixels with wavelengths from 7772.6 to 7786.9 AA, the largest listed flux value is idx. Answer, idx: 9.243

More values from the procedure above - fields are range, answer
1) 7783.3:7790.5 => 8.841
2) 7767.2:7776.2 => 8.956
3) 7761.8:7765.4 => 8.91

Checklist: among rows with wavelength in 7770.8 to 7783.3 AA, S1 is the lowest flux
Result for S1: 7.622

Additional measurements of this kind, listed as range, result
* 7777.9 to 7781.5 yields 8.264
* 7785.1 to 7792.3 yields 8.331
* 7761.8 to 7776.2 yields 7.818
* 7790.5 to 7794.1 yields 8.094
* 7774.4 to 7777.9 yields 7.965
